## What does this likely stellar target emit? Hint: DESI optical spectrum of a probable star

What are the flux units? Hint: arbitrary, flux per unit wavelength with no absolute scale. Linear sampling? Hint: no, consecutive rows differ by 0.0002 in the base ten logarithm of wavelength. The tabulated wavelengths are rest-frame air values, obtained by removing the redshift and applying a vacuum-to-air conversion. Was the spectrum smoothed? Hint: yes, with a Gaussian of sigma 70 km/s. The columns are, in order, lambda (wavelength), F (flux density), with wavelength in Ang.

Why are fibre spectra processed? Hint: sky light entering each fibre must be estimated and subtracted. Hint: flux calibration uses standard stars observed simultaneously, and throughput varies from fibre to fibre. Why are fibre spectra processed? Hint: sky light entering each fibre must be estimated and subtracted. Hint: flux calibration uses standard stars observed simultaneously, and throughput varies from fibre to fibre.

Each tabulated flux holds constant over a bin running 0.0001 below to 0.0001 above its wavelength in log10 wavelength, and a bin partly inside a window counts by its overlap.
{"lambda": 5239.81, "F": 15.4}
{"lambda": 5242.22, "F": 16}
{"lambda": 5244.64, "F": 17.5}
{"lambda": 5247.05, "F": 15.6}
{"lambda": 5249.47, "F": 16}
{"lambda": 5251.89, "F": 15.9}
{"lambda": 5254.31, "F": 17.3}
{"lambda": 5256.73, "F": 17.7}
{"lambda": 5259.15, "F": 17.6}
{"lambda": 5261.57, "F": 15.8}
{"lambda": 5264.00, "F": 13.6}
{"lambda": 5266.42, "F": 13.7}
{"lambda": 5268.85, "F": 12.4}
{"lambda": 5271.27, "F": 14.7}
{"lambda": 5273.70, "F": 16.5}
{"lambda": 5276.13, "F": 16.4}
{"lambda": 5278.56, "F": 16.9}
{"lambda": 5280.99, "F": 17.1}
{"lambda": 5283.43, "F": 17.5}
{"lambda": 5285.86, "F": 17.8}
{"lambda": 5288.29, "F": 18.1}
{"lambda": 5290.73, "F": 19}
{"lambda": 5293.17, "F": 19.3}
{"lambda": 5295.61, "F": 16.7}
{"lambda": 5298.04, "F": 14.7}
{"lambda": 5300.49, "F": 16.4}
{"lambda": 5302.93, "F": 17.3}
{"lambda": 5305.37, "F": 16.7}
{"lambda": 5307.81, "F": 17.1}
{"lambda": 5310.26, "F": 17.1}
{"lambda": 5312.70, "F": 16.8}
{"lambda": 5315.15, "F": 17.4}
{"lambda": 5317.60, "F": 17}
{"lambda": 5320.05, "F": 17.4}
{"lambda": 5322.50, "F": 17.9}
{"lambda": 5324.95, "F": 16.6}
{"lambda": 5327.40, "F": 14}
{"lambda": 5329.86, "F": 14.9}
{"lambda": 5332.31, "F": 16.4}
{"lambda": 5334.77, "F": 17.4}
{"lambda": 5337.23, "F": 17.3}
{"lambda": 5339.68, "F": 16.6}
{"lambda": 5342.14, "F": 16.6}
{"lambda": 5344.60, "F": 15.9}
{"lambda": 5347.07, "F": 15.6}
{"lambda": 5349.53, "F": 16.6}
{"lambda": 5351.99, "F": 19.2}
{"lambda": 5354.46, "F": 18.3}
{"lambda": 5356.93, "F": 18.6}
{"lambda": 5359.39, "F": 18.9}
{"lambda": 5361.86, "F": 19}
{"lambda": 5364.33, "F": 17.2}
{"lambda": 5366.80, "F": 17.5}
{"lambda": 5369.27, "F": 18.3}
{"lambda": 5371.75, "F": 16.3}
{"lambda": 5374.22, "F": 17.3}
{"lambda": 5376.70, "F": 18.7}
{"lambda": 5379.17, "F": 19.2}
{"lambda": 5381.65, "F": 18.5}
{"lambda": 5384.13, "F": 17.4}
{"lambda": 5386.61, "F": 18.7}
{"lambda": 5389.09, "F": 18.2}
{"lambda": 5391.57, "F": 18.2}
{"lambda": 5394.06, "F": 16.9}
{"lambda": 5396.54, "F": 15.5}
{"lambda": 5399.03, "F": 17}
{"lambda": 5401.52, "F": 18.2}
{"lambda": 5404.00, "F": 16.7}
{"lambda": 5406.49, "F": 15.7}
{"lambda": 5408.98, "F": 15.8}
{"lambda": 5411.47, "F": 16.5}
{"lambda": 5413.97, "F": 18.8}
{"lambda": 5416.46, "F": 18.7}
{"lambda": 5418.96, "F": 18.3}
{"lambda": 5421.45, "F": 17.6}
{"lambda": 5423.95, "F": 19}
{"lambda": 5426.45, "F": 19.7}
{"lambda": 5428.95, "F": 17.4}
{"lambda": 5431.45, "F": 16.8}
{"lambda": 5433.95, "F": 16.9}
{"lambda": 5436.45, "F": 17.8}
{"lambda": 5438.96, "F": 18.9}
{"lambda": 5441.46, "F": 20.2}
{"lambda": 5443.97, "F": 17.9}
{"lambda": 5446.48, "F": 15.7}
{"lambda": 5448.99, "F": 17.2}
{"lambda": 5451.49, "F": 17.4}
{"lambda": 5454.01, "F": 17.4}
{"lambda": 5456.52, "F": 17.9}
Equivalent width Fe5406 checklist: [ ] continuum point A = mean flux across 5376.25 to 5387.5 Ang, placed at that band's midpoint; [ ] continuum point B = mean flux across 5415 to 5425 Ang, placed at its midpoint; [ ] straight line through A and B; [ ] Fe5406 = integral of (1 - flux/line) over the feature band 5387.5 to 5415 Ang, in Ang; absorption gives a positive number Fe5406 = 2.1 Ang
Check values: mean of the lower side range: 18.5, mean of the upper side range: 18.4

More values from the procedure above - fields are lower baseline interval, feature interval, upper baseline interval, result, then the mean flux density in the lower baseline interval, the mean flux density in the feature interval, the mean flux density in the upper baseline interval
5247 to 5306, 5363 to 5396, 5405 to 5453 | -1.0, 16.4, 17.8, 17.7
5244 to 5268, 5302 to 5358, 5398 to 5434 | -0.6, 16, 16.9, 17.6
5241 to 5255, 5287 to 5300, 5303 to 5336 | -0.7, 16.3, 17.5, 16.7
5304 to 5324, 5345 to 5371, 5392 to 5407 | -1.3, 17.2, 17.8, 16.8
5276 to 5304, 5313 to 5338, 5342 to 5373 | 1.2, 17.3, 16.6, 17.6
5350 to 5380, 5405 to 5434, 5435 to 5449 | 0.7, 18.2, 17.6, 18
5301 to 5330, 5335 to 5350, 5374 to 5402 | 0.6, 16.7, 16.5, 17.8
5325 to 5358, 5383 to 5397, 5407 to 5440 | -0.2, 16.7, 17.6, 17.8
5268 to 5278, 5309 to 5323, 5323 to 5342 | -1.1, 15.2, 17.2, 16.3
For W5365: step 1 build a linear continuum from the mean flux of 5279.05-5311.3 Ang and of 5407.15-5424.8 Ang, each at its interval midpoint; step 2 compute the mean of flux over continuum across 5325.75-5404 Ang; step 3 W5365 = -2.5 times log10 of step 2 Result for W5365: 0.01 mag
